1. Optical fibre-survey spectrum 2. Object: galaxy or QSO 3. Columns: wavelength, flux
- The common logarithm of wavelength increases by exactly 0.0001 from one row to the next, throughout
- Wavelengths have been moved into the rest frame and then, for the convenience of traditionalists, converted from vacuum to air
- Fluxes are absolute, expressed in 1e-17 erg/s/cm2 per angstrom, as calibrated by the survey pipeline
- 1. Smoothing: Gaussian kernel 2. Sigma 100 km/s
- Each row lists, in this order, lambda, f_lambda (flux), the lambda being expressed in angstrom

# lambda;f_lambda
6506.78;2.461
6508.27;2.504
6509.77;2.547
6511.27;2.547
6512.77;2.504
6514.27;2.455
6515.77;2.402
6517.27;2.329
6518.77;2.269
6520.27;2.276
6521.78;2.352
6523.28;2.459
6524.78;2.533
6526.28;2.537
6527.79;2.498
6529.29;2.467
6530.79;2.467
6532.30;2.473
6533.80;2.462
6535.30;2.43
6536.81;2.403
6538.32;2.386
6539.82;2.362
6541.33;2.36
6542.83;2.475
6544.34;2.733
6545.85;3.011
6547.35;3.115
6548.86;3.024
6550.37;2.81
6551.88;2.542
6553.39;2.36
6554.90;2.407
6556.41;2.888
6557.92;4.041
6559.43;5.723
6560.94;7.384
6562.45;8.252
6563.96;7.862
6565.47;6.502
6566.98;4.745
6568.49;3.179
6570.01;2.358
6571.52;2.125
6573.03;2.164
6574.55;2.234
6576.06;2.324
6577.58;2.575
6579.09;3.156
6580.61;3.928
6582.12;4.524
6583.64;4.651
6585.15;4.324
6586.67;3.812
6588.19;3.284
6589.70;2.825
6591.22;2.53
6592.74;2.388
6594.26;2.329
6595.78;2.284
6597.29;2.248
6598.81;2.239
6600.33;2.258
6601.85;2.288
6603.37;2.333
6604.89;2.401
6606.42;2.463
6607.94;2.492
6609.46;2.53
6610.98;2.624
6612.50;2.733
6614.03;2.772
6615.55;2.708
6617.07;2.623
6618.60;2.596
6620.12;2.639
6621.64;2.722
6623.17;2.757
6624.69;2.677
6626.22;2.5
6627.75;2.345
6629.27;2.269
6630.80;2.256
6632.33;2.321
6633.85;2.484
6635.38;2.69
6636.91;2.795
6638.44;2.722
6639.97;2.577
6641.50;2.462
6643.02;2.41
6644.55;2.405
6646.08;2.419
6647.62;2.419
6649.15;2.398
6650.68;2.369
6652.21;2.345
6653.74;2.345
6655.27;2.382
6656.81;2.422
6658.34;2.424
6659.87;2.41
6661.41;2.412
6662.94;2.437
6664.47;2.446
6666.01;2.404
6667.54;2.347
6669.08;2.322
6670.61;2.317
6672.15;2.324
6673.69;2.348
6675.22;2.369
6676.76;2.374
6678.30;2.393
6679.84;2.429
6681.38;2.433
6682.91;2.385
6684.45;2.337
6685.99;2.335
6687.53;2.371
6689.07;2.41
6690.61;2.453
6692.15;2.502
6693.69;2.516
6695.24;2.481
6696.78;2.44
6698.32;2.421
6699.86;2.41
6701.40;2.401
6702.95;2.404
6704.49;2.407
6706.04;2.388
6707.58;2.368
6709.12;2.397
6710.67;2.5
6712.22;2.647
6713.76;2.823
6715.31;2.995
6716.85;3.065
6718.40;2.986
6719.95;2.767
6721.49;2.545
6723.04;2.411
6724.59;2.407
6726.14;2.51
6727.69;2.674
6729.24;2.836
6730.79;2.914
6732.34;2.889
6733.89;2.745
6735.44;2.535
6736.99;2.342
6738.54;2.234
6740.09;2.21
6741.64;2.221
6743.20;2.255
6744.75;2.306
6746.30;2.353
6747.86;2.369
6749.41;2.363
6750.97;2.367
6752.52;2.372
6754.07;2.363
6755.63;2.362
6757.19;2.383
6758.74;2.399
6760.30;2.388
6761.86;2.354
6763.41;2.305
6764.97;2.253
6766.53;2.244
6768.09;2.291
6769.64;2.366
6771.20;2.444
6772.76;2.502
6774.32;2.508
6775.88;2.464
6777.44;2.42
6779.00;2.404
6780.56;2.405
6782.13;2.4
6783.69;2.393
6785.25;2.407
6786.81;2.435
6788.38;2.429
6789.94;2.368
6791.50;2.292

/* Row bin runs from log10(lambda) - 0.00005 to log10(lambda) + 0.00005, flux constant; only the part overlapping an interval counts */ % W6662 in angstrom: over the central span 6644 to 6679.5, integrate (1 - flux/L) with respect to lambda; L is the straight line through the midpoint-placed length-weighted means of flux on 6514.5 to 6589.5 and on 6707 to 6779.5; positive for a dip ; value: 5.4 angstrom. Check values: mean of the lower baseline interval 3.26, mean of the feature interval 2.38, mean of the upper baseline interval 2.49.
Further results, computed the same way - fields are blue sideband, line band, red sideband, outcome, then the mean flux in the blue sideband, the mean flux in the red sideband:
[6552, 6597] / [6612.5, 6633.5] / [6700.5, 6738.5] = 5.0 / 3.73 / 2.61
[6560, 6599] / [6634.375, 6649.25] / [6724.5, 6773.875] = 3.3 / 3.73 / 2.42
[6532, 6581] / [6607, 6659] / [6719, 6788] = 8.9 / 3.42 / 2.44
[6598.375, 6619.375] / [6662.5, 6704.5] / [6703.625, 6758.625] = 1.9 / 2.51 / 2.52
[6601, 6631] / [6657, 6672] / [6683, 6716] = 0.7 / 2.54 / 2.47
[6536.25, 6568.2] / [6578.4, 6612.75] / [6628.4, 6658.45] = 3.4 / 3.88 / 2.45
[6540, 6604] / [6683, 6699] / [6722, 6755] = 1.8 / 3.39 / 2.46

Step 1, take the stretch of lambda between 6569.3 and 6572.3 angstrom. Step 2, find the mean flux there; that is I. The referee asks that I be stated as 2.24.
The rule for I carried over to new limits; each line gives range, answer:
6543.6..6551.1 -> 2.94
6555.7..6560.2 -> 4.24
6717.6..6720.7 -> 2.87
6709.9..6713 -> 2.58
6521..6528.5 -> 2.47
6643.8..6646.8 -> 2.41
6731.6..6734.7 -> 2.81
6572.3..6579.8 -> 2.49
